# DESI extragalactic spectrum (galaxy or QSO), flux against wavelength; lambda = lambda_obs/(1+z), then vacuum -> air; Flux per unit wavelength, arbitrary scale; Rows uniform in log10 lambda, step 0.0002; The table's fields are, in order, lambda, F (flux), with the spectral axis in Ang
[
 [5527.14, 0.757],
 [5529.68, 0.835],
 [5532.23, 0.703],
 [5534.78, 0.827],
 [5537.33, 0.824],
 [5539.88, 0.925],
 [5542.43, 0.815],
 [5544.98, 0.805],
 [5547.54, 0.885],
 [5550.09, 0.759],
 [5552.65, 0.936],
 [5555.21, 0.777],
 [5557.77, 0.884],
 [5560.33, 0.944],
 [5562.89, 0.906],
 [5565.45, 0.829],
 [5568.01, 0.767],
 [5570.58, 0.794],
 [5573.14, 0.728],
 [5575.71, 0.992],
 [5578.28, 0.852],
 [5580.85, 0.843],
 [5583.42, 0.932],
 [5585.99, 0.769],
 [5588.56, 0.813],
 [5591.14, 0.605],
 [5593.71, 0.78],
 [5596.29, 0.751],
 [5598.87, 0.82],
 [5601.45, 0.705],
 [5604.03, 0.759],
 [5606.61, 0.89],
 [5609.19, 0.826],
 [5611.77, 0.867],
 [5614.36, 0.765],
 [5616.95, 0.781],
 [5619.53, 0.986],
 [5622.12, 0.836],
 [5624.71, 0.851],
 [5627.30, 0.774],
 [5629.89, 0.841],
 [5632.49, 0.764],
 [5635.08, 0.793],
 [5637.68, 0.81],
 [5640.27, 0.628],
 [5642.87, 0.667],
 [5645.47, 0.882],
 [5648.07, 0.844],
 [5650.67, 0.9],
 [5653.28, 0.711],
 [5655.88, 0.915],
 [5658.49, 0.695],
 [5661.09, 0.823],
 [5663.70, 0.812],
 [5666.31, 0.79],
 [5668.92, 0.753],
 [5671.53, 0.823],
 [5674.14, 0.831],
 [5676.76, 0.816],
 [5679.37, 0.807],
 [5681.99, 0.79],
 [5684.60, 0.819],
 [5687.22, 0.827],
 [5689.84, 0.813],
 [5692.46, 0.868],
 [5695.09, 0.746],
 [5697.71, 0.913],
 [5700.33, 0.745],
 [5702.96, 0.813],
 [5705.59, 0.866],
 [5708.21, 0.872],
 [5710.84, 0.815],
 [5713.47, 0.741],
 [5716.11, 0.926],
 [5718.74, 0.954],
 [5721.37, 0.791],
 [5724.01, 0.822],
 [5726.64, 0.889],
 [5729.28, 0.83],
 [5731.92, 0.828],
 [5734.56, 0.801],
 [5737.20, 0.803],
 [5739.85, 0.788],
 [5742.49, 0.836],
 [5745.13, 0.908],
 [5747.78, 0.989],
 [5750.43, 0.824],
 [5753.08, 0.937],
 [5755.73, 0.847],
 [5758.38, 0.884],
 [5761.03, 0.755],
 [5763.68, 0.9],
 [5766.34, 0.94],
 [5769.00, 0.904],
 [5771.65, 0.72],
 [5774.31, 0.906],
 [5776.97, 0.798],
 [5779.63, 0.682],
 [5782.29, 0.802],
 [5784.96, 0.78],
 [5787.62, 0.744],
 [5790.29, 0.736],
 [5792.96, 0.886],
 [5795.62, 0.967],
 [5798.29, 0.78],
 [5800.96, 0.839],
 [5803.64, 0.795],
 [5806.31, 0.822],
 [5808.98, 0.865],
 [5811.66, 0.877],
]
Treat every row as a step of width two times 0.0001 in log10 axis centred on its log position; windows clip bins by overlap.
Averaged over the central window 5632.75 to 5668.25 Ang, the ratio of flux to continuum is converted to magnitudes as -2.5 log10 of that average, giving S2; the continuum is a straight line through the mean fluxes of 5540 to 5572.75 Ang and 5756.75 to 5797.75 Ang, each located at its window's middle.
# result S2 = 0.062 mag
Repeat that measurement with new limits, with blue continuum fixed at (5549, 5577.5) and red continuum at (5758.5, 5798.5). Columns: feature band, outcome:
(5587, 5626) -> 0.05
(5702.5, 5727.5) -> -0.02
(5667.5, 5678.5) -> 0.04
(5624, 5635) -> 0.05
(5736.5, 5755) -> -0.06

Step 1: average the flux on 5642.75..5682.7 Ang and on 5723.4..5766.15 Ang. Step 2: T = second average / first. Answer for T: 1.06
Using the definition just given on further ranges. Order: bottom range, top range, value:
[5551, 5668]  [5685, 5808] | 1.03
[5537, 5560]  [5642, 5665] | 0.95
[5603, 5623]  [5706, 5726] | 1.01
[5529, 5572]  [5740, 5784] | 1.02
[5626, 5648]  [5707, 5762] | 1.10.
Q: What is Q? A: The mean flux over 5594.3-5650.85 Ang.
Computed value 0.804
